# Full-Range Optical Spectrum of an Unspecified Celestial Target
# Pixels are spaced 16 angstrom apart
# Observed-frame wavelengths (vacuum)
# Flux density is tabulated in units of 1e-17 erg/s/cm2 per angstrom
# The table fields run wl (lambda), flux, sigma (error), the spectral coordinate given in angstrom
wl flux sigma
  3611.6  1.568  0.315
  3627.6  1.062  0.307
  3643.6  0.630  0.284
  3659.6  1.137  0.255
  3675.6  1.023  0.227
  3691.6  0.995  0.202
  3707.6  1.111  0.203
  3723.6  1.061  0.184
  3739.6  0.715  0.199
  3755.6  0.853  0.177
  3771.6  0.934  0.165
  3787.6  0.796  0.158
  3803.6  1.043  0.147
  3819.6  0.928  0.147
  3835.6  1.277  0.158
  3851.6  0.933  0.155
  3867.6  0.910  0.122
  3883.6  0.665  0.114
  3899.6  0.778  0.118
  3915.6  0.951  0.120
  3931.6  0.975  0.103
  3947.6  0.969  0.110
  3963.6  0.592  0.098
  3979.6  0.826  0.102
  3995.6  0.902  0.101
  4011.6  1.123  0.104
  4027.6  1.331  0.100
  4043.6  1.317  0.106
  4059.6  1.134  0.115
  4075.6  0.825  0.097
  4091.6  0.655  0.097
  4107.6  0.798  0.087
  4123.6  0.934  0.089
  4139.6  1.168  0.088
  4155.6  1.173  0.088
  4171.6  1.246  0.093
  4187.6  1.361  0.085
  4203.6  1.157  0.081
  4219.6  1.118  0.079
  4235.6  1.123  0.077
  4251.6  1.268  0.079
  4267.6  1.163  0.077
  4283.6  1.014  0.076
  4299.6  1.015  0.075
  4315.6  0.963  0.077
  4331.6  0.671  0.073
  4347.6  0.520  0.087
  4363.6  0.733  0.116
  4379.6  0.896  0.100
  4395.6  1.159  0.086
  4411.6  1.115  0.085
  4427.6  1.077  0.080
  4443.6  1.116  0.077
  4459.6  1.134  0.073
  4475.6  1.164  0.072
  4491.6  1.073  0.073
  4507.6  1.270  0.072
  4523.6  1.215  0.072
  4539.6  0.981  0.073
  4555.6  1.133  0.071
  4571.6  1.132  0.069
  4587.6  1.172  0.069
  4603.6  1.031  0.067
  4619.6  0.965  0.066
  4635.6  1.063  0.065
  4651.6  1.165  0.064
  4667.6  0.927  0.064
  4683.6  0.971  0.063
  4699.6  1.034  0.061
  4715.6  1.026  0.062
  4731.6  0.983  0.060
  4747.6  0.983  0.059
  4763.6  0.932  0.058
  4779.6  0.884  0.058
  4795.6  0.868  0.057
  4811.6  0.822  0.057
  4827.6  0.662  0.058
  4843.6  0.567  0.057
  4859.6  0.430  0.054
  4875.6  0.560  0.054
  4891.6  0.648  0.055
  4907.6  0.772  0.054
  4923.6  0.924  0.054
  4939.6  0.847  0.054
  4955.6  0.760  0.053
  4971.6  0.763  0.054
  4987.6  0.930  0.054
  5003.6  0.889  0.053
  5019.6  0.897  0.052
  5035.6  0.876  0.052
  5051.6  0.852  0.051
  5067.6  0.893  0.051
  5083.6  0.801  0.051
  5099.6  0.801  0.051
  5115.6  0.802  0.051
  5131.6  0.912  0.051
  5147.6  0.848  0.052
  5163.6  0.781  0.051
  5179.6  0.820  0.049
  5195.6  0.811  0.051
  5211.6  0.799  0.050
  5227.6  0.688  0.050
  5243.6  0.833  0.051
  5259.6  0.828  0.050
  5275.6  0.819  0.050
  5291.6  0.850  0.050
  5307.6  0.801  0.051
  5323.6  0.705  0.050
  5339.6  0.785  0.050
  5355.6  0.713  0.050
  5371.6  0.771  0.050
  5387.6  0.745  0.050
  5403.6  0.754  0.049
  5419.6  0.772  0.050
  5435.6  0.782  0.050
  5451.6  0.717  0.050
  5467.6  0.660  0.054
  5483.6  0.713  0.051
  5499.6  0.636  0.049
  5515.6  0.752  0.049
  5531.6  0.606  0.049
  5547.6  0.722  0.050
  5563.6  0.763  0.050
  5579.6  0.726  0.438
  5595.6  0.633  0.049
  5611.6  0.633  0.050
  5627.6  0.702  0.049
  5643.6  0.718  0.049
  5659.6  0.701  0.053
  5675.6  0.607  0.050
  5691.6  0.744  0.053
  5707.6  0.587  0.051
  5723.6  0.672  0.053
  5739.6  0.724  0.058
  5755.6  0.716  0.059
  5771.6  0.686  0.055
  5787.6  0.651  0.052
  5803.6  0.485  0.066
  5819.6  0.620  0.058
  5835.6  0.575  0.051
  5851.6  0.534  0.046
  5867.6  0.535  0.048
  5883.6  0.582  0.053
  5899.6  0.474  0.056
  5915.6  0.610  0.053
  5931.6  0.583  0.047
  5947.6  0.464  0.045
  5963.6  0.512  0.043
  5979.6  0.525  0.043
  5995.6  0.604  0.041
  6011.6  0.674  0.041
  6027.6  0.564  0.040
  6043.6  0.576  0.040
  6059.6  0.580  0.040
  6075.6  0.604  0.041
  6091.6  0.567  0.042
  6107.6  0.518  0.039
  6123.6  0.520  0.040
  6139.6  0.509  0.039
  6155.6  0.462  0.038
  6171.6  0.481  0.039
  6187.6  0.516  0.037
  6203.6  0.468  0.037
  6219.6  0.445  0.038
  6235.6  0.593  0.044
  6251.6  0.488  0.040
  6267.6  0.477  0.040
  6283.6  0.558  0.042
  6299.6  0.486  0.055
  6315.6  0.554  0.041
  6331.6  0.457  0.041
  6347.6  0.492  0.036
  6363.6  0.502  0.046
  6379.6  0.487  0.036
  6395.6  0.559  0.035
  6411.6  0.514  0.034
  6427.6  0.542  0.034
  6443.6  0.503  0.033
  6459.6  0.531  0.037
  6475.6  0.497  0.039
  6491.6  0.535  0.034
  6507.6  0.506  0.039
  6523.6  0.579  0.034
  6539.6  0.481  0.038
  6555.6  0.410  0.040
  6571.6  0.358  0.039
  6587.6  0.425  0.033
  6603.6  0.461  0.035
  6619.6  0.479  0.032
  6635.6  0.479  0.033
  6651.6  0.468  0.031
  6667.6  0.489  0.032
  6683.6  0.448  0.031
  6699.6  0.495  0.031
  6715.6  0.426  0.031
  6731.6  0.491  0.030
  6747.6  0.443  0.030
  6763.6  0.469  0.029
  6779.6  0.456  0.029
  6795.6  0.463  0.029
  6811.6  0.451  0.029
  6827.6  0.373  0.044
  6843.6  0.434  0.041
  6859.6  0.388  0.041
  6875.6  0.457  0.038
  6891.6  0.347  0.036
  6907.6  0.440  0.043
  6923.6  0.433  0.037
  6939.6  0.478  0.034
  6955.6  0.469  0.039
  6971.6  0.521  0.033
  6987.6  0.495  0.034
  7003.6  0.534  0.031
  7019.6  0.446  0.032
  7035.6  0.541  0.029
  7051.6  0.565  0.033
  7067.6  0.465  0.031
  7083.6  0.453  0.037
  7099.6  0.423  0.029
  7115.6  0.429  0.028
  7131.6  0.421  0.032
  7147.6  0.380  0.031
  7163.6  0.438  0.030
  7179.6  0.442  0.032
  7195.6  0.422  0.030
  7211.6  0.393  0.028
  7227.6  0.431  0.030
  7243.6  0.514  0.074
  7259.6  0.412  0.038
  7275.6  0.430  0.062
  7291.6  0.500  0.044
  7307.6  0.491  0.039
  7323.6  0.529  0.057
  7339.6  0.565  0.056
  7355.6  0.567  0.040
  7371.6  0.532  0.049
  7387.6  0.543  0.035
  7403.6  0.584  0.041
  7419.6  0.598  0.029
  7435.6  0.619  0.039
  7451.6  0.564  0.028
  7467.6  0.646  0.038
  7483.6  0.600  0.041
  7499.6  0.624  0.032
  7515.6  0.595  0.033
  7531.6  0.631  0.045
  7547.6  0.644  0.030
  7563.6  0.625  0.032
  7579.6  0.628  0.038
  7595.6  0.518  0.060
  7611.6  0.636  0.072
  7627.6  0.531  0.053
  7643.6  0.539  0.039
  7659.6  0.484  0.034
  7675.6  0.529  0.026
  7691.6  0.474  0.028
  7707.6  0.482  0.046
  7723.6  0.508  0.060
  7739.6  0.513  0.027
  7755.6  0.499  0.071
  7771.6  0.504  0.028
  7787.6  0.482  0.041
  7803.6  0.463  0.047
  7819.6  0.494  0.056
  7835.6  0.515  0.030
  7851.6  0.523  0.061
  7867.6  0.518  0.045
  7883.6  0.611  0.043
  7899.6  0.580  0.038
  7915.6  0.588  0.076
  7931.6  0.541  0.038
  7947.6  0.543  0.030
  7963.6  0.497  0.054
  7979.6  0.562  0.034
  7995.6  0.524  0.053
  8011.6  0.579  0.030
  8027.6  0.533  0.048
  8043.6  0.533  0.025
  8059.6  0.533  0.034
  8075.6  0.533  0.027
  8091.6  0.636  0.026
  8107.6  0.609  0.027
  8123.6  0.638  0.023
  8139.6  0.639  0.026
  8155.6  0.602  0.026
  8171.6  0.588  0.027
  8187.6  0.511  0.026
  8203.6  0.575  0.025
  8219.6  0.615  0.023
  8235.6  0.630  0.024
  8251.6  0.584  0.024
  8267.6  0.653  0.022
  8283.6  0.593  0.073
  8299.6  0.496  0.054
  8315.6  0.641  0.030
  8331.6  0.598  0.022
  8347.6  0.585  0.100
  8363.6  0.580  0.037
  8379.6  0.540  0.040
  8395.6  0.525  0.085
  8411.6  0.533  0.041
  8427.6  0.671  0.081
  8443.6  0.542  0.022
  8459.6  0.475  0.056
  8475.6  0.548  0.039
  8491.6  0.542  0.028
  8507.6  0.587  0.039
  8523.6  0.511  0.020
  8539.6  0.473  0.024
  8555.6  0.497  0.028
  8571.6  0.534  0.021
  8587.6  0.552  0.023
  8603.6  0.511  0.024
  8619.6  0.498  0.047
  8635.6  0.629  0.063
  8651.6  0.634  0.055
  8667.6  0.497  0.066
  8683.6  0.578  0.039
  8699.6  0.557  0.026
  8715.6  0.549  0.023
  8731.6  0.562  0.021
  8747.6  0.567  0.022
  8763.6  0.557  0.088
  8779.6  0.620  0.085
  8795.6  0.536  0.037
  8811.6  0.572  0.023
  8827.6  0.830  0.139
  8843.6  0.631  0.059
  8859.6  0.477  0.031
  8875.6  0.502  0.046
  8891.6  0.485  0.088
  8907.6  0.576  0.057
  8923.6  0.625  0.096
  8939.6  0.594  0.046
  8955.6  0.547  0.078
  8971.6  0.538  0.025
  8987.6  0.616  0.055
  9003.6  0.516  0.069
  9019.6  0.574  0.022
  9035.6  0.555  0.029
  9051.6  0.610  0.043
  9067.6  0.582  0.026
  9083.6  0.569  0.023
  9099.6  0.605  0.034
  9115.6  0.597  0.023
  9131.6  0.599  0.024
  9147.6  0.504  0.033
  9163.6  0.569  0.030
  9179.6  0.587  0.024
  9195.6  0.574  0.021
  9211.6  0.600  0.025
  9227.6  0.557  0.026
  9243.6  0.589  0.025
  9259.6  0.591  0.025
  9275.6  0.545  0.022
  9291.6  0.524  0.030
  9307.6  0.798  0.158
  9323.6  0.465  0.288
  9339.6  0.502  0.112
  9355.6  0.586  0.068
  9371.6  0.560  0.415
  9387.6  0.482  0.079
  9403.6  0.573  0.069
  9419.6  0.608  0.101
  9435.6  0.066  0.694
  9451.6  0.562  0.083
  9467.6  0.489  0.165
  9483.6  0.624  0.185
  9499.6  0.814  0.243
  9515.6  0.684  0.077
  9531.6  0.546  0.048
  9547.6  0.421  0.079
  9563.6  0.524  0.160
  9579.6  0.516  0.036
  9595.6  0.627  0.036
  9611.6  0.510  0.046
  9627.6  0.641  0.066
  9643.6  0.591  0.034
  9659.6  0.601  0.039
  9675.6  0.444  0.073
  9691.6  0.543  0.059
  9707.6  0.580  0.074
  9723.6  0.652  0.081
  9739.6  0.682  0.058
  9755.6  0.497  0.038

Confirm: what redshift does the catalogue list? 1.62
